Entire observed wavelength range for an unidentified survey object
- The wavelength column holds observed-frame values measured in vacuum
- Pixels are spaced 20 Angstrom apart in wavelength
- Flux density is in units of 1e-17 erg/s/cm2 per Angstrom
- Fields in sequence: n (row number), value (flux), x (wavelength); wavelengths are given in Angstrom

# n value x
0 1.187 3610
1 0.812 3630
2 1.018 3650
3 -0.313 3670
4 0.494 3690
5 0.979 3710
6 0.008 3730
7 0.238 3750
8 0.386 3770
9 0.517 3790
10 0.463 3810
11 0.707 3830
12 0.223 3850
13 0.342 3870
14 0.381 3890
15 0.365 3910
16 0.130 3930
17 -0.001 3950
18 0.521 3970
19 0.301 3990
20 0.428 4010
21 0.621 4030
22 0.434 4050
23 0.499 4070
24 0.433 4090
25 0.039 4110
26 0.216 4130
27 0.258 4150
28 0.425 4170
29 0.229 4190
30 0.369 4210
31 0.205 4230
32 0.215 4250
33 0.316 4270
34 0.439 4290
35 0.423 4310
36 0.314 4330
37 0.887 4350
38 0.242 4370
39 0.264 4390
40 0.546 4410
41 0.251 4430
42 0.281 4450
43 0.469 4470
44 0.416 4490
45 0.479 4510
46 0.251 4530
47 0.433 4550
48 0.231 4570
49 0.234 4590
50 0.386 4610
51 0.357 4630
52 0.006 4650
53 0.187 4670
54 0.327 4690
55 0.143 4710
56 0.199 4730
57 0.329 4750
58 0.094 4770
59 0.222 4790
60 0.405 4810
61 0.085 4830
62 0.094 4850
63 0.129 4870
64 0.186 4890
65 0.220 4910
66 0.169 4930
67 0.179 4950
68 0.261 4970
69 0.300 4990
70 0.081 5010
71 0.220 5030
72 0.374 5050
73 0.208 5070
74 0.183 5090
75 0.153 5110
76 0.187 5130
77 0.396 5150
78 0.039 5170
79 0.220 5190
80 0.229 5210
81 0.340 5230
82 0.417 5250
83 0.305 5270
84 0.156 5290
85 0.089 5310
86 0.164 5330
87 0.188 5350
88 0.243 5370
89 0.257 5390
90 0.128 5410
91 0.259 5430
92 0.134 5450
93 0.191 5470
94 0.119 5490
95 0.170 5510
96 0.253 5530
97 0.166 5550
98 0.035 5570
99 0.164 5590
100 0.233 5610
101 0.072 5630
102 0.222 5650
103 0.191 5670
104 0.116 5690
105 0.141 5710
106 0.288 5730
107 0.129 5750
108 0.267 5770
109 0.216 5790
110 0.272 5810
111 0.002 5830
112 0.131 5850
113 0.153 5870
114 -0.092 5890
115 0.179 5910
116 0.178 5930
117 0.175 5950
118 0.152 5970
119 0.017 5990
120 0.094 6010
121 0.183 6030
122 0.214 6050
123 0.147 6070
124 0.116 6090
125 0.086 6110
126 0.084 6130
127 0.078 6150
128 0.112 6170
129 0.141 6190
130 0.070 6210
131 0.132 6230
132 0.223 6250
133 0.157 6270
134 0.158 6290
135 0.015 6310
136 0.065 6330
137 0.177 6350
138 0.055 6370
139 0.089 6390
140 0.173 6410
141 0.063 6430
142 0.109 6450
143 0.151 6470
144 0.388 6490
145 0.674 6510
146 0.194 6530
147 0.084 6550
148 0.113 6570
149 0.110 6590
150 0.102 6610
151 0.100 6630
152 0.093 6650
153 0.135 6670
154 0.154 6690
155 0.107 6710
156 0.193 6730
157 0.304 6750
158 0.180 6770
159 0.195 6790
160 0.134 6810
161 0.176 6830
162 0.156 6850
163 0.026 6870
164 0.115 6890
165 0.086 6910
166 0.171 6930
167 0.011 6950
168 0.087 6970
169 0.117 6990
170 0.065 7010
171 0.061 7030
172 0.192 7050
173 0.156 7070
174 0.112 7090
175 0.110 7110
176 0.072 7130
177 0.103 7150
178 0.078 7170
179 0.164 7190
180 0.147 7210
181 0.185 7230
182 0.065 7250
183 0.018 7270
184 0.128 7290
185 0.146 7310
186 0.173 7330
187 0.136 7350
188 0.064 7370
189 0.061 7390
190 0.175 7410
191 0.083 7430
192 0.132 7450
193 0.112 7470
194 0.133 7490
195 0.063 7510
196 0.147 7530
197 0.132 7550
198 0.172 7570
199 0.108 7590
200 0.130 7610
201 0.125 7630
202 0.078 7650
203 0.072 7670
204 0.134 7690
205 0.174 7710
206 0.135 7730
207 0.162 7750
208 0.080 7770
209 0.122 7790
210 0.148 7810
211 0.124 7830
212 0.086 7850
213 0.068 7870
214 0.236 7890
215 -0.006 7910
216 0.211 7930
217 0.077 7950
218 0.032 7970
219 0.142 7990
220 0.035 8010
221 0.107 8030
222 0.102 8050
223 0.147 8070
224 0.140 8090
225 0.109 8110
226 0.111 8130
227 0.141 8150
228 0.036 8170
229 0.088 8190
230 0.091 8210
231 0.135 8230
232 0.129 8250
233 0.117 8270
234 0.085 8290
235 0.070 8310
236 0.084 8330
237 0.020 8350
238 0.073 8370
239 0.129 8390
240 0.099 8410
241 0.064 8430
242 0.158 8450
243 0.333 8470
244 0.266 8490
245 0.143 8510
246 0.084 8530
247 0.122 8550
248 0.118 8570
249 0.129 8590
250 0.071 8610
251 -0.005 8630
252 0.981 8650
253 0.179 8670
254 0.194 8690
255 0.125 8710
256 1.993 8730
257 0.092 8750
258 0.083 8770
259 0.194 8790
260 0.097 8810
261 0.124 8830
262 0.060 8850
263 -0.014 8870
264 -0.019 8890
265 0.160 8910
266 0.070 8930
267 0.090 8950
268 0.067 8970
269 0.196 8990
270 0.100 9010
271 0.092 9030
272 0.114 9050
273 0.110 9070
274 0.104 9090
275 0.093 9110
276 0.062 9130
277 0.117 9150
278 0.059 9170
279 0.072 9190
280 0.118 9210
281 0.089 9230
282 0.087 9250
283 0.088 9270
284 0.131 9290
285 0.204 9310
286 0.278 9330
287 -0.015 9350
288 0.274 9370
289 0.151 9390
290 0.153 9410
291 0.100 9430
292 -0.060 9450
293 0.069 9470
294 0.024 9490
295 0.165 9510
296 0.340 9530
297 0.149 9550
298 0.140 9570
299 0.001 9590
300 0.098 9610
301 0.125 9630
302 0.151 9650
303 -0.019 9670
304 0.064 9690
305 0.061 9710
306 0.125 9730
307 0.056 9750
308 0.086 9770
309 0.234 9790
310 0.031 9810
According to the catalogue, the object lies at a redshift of 0.744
